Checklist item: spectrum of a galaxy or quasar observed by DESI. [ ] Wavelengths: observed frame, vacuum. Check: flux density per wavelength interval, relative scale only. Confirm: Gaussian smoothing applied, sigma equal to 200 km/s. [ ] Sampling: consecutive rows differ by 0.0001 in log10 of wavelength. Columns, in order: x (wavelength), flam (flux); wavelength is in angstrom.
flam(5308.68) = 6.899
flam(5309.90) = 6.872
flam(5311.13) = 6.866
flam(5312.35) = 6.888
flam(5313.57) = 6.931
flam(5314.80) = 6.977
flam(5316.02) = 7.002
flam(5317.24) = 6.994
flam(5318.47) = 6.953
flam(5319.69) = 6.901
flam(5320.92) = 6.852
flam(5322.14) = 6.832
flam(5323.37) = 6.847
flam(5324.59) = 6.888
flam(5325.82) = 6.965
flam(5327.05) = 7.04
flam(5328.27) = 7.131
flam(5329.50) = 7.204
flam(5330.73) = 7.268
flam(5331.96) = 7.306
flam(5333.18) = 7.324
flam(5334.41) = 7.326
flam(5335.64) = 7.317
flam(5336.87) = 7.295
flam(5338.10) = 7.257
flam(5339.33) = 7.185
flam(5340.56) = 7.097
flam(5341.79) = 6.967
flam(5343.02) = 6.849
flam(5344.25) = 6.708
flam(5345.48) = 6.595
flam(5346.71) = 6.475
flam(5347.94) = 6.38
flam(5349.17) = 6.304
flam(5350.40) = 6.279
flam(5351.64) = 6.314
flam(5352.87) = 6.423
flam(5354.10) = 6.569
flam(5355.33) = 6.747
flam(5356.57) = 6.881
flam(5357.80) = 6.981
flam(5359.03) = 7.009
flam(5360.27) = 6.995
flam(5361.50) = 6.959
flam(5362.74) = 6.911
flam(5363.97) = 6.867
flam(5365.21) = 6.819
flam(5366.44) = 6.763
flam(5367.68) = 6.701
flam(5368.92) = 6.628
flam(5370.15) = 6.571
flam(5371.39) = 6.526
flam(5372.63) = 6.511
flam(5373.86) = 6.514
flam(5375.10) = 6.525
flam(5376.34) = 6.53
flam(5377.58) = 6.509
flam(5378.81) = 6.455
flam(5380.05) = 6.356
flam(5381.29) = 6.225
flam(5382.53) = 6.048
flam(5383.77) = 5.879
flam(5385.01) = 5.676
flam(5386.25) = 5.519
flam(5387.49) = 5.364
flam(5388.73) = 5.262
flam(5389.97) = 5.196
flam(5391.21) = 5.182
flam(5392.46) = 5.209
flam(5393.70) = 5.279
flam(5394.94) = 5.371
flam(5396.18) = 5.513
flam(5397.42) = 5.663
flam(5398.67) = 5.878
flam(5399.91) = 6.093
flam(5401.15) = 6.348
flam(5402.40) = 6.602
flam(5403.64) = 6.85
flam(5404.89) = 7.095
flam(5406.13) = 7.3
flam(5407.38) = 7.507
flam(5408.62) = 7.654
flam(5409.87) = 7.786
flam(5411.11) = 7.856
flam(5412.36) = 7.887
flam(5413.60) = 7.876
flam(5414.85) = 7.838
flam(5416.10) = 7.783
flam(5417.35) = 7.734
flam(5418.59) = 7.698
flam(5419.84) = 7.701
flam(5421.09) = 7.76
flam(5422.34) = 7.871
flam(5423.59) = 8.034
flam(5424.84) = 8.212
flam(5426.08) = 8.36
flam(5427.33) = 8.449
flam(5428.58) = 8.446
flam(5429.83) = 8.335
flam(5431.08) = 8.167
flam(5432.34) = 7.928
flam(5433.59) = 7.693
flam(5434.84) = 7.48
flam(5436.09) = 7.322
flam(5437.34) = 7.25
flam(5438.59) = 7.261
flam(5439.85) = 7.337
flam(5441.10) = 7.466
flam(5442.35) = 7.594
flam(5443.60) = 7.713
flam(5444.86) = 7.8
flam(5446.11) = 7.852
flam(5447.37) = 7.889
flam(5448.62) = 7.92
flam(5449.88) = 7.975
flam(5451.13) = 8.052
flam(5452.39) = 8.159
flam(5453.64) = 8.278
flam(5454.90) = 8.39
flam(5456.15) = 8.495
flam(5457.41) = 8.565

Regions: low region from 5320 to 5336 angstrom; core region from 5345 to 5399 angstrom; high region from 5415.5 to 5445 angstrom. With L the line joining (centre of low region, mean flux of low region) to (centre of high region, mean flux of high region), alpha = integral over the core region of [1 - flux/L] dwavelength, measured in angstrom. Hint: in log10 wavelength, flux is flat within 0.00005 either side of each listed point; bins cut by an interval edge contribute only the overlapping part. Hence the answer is 8.3 angstrom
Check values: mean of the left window 7.09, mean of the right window 7.81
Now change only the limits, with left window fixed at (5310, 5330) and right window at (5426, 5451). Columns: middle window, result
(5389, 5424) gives 3.4 angstrom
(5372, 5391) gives 3.5 angstrom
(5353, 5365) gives 0.6 angstrom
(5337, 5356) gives 1.2 angstrom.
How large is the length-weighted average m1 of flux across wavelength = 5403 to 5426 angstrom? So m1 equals 7.71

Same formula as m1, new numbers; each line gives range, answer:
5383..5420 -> 6.54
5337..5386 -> 6.61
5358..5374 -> 6.77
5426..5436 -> 8.05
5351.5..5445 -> 6.91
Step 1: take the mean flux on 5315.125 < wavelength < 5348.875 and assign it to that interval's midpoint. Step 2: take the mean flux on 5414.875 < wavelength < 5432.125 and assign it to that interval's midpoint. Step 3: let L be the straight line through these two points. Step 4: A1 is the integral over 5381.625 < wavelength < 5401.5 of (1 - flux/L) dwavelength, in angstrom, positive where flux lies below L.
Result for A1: 5.38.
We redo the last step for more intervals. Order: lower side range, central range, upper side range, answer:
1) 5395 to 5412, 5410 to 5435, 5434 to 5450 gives -2.78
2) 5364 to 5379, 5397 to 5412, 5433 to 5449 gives 0.32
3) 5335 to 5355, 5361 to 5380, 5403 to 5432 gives 1.30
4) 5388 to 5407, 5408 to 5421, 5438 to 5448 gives -2.41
